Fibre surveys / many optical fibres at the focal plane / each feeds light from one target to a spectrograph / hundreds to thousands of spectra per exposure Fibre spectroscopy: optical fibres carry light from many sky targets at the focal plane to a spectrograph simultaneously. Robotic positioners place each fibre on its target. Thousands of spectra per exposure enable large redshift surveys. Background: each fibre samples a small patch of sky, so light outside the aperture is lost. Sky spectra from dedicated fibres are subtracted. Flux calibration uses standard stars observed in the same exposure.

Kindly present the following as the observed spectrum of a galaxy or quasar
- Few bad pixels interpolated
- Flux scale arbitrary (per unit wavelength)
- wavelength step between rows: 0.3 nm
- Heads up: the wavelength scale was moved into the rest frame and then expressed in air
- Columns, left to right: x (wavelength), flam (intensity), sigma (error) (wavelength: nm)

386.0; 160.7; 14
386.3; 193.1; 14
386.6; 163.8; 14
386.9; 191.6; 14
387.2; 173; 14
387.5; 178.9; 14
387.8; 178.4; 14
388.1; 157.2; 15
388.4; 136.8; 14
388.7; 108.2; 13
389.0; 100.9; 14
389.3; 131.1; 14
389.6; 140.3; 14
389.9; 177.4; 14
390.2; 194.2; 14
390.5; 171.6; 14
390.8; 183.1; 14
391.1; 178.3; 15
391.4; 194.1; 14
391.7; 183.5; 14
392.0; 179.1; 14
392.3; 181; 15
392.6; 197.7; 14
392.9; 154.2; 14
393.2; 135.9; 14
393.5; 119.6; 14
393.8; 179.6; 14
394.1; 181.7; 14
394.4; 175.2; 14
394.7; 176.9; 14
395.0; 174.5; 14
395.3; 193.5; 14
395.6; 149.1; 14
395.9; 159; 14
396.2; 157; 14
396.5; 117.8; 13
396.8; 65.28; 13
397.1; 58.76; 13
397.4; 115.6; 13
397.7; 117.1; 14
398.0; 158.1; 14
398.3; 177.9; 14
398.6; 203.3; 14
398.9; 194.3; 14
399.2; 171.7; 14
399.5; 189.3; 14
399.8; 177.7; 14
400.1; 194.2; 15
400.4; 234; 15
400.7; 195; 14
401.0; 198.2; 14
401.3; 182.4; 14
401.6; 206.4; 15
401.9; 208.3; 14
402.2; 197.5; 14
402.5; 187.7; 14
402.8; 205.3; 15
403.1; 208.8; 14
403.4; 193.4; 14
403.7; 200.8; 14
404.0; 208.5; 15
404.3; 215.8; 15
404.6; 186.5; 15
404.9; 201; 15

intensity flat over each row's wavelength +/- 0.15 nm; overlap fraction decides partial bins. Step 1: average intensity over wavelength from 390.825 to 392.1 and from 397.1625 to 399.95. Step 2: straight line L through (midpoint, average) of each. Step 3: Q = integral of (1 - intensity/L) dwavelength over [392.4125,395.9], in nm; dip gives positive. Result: 0.18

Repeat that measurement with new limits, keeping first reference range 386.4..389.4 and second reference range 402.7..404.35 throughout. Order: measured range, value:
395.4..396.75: 0.288 nm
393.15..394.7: 0.103 nm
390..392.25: -0.268 nm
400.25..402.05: -0.066 nm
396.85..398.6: 0.540 nm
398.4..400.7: -0.034 nm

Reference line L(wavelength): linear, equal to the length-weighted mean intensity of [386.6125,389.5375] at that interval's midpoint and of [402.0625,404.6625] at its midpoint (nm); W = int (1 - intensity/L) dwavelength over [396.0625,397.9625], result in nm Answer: 0.760 nm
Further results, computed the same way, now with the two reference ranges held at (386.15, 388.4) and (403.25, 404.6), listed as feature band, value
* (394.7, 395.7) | 0.07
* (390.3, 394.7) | 0.24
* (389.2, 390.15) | 0.12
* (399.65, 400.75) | -0.02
